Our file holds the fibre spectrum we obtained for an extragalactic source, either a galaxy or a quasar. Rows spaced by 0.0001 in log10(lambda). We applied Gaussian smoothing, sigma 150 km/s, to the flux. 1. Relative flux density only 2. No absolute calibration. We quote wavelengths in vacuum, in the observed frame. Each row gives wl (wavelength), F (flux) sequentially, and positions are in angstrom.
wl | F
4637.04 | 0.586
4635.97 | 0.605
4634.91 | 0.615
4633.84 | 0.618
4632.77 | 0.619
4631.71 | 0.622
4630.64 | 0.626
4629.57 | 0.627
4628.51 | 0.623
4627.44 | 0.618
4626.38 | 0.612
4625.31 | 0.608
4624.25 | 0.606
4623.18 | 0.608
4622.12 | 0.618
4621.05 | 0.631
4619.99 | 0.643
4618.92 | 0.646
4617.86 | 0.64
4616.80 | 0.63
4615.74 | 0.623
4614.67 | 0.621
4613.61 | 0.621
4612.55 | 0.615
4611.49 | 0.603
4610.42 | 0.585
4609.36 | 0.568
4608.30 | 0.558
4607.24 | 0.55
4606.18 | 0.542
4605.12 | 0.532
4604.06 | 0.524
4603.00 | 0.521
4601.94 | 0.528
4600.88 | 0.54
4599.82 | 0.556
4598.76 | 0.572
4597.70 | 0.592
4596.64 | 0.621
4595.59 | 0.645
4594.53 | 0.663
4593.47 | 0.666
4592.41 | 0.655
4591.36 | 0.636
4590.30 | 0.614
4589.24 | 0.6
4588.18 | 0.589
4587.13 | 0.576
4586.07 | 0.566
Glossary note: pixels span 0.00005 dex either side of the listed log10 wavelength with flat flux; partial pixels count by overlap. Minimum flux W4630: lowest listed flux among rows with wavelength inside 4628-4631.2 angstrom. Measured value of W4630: 0.623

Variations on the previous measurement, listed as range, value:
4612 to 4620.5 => 0.615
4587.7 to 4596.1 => 0.589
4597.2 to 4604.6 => 0.521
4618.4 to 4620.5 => 0.643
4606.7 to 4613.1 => 0.55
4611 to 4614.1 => 0.603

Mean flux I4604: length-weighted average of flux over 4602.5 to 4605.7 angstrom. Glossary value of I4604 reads 0.526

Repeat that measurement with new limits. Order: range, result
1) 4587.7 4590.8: 0.6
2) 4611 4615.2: 0.616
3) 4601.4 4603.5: 0.524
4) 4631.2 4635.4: 0.619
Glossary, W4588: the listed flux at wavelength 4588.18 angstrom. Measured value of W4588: 0.589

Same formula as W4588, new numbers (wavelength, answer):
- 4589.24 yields 0.6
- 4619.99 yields 0.643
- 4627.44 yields 0.618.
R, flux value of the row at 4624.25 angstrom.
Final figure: 0.606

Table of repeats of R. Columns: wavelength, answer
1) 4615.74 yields 0.623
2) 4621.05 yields 0.631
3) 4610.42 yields 0.585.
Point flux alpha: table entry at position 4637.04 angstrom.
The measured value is 0.586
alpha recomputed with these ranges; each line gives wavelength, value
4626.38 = 0.612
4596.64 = 0.621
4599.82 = 0.556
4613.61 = 0.621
